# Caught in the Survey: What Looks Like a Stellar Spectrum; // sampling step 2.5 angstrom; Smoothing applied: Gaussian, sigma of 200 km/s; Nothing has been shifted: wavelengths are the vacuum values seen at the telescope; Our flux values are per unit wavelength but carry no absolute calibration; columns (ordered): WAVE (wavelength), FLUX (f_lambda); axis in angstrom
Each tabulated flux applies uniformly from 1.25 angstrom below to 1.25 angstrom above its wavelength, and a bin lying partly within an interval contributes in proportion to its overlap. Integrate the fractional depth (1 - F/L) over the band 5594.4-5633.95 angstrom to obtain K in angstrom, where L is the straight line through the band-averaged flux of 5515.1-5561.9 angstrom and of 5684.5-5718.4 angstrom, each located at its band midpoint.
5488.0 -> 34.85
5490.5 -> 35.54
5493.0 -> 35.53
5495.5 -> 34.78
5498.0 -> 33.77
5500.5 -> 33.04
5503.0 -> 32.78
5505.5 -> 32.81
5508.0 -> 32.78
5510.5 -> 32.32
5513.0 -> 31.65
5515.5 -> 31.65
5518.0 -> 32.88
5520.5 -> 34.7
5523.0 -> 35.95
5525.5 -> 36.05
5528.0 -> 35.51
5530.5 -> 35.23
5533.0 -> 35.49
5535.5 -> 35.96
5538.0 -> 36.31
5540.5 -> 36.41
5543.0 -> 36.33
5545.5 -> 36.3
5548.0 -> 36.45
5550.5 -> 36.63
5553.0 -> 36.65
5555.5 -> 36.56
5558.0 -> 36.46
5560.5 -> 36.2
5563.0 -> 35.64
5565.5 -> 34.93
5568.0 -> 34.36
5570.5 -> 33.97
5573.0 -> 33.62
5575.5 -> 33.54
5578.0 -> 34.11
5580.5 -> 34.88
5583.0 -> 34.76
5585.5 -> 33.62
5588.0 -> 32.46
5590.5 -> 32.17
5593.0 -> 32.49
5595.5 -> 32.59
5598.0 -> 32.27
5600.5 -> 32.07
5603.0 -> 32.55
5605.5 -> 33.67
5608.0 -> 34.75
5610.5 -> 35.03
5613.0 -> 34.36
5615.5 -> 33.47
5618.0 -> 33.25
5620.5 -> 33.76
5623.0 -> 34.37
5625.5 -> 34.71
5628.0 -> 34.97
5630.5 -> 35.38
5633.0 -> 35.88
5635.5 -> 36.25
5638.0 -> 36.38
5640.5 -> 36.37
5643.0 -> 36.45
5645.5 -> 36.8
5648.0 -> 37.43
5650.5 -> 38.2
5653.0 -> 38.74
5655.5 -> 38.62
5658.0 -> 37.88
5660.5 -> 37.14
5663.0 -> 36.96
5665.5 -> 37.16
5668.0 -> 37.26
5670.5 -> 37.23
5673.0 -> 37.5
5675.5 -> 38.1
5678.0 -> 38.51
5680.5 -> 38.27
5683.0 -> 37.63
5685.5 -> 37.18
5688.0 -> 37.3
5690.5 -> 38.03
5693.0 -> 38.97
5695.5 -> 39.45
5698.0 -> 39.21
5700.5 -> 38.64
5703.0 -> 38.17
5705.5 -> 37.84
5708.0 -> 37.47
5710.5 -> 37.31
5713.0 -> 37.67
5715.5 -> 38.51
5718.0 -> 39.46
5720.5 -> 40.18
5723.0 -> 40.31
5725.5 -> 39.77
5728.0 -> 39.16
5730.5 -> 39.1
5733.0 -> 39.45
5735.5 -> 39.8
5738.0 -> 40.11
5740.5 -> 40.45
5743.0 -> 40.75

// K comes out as 3.17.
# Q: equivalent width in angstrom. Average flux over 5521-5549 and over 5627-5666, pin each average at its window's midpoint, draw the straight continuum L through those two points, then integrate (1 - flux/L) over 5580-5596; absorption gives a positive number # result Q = 1.4 angstrom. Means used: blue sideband 36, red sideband 36.9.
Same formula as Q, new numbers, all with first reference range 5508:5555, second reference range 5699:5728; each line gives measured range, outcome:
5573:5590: 1.1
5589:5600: 1.2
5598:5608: 1.0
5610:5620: 0.8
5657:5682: 0.1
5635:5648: 0.2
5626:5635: 0.4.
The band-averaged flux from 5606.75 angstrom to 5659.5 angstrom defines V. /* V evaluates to 35.9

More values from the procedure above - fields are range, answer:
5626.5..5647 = 36.1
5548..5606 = 34.2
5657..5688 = 37.6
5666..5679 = 37.7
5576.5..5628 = 33.6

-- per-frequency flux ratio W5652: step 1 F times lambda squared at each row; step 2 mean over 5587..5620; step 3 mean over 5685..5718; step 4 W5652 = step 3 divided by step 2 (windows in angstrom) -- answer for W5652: 1.19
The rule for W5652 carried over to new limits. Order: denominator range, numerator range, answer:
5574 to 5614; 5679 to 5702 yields 1.18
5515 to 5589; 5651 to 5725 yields 1.14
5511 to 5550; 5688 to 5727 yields 1.17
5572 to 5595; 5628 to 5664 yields 1.13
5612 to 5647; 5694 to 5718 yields 1.12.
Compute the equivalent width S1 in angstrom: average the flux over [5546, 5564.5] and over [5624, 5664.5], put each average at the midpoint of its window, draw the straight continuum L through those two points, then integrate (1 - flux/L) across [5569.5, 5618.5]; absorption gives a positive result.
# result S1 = 4.1 angstrom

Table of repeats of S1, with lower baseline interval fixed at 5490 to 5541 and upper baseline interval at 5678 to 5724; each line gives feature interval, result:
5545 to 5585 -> 0.1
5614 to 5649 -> 1.4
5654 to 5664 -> -0.1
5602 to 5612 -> 0.6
